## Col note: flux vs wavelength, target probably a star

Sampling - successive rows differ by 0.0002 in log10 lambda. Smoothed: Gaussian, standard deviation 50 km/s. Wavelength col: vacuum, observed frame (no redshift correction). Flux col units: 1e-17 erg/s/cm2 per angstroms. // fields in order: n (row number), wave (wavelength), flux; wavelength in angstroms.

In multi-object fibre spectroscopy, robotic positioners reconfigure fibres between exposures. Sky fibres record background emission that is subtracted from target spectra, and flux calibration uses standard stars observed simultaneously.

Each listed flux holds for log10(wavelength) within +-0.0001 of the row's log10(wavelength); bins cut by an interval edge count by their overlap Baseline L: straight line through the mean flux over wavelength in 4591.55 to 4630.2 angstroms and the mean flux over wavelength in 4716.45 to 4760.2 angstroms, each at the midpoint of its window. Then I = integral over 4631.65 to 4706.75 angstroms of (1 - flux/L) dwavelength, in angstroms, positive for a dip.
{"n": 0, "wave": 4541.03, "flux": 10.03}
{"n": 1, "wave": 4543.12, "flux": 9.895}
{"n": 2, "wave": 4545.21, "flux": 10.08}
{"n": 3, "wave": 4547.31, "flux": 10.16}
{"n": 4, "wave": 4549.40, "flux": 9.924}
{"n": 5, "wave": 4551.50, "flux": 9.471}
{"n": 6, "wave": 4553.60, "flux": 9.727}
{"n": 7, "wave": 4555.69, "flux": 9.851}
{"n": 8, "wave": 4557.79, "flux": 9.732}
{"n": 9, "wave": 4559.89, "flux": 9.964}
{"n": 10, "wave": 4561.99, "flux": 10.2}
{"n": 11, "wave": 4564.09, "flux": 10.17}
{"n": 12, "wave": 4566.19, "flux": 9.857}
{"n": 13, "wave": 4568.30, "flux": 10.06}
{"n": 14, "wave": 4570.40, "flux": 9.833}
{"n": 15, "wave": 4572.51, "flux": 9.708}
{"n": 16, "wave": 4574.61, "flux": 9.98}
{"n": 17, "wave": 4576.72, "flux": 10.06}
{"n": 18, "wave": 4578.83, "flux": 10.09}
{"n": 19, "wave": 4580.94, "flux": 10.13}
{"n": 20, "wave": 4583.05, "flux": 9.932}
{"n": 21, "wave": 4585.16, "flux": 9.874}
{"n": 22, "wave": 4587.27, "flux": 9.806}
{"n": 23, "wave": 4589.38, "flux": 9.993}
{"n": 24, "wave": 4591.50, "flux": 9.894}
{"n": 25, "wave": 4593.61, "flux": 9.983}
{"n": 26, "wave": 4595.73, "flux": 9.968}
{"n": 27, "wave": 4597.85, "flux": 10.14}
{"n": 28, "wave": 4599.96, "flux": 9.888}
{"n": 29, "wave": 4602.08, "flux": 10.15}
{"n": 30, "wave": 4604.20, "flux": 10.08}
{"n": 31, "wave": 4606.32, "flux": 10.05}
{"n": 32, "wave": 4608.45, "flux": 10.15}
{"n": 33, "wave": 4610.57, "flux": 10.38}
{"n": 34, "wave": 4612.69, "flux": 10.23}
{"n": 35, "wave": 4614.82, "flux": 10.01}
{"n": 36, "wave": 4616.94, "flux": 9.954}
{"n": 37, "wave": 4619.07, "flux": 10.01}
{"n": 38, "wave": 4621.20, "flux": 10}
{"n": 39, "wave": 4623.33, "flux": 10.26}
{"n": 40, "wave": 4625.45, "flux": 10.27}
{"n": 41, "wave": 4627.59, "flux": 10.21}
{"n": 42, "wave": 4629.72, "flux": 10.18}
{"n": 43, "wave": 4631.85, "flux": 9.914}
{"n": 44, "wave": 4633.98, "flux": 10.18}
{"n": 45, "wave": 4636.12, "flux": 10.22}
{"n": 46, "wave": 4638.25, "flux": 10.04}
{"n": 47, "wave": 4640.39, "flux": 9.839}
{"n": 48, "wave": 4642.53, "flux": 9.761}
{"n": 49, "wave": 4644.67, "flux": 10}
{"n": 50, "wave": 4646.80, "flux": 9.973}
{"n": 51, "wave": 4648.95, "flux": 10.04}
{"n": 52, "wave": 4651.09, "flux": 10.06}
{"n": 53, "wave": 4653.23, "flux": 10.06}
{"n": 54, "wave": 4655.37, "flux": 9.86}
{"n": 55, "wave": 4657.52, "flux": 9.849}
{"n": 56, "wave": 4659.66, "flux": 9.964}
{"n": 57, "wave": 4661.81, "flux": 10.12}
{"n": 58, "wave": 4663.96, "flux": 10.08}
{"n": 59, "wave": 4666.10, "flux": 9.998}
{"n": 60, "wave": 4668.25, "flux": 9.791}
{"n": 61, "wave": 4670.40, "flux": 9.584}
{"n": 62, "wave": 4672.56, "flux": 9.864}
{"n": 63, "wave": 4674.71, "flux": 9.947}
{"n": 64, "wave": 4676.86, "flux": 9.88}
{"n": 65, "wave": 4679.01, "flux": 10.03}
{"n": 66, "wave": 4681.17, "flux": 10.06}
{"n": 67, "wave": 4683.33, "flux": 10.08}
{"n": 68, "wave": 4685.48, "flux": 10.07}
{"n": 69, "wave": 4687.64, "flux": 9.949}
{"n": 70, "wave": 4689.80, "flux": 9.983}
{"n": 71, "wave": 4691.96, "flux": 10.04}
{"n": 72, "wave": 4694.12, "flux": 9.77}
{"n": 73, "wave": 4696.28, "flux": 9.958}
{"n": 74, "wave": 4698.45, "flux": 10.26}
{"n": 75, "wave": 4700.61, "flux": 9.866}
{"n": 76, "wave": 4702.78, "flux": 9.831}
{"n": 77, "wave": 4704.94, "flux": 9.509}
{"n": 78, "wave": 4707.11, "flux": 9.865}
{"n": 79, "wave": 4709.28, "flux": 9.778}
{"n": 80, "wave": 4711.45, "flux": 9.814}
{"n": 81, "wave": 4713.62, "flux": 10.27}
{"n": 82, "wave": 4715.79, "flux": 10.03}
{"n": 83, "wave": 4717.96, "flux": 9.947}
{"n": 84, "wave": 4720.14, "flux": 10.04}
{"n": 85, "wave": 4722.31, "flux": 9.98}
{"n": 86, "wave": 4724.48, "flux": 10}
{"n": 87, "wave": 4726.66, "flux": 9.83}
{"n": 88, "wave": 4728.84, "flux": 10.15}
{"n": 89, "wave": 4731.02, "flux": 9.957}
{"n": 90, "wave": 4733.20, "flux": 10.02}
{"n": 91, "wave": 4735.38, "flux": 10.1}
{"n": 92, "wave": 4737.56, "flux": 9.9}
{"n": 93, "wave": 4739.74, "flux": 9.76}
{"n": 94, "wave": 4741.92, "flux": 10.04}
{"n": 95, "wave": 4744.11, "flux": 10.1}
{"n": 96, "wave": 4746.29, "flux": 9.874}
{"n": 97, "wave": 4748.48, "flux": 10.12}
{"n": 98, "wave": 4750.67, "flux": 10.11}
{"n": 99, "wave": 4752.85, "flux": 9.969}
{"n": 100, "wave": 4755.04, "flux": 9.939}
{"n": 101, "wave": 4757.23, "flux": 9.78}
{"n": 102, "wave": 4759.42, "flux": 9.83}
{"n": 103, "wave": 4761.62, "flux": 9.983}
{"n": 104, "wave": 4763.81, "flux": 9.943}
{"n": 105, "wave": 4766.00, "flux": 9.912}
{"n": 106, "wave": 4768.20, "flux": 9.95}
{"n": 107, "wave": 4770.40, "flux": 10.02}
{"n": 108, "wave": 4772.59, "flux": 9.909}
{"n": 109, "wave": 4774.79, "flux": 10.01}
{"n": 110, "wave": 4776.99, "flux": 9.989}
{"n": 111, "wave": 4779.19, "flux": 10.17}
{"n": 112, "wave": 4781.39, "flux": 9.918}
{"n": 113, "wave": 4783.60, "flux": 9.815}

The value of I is 0.7 angstroms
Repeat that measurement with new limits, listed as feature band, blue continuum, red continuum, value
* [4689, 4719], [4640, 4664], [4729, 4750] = 0.2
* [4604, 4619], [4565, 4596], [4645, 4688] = -0.2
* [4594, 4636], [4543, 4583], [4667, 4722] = -0.7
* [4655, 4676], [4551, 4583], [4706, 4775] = 0.1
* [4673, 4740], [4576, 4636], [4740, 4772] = 0.3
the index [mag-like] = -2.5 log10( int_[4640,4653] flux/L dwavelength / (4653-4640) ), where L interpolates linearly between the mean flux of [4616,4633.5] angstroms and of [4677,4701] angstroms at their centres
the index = 0.01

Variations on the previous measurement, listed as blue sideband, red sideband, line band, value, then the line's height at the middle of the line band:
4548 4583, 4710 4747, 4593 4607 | -0.011 mag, 9.94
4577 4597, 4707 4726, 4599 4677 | -0.006 mag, 9.97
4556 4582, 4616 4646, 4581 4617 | -0.002 mag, 10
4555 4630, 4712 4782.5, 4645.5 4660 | 0.004 mag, 10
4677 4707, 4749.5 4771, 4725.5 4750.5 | -0.005 mag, 9.94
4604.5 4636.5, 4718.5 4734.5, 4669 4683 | 0.018 mag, 10.1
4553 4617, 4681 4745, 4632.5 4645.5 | -0.002 mag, 9.98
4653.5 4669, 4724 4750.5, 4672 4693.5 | -0.002 mag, 9.97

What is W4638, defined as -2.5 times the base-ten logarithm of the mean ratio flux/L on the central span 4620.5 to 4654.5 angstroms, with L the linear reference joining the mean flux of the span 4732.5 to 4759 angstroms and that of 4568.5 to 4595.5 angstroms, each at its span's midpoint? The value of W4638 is -0.01 mag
